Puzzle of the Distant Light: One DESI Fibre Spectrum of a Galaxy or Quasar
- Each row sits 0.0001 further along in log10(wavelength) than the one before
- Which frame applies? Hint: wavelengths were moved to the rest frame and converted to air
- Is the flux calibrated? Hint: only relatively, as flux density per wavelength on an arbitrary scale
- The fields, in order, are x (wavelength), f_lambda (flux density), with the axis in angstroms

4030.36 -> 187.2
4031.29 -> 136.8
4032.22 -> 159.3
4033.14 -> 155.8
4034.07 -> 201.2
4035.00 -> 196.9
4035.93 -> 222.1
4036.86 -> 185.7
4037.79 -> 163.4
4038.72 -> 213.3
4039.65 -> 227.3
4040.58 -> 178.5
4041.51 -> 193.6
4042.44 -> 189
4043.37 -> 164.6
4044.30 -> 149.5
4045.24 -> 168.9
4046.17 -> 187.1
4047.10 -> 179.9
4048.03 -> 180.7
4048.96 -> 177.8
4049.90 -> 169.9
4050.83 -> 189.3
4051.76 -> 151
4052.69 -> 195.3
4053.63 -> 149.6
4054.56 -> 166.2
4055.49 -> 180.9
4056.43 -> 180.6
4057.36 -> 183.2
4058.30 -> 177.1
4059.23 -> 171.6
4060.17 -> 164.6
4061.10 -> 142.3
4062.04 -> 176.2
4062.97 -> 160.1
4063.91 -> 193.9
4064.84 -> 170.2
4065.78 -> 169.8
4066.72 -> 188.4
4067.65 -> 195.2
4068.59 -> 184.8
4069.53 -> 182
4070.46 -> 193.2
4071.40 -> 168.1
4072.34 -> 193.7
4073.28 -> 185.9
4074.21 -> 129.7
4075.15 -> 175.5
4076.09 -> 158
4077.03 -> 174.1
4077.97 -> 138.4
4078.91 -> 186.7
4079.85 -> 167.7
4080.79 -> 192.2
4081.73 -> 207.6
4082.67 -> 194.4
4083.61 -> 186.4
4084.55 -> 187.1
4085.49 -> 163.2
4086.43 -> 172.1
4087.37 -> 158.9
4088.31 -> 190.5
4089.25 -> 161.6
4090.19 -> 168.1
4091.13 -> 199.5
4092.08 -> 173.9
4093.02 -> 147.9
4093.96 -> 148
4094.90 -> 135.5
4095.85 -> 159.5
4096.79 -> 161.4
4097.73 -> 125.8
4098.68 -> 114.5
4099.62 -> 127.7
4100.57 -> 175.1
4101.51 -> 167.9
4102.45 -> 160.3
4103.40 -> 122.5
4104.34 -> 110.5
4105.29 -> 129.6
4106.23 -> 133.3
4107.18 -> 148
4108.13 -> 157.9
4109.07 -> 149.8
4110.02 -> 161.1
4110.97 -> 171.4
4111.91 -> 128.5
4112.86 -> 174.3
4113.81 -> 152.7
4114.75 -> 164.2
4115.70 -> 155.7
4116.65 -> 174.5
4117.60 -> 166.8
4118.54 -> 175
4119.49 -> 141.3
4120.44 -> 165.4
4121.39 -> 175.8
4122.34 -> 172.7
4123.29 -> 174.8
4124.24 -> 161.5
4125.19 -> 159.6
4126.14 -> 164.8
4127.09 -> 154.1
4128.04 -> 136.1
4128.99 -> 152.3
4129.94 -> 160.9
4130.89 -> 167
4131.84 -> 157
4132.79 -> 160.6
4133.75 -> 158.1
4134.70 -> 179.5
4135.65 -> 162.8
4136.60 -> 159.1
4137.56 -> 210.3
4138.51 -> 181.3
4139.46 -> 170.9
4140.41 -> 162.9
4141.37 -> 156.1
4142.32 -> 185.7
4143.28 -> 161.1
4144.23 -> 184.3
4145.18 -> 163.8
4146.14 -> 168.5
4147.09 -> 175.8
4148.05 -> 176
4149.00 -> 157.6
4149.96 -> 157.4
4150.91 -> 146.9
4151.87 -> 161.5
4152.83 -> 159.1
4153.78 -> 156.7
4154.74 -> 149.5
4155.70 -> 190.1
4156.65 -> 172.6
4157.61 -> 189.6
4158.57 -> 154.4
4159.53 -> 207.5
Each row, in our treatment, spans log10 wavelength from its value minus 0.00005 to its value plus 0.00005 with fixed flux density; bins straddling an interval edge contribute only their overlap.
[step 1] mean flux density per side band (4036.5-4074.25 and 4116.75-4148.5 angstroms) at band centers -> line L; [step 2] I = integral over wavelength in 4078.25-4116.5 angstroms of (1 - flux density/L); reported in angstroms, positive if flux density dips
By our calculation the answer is 2.7 angstroms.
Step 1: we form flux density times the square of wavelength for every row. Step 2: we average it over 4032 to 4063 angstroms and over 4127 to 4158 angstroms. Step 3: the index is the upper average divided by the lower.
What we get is 0.98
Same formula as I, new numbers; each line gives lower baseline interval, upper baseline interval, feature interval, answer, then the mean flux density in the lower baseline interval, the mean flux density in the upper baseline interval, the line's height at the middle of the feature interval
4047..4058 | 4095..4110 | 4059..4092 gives -3.2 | 175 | 143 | 160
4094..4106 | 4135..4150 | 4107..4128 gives -1.0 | 141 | 171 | 153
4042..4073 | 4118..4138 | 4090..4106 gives 2.0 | 176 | 164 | 169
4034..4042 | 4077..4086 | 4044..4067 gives 2.1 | 198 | 180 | 191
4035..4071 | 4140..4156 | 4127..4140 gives 0.2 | 180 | 165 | 167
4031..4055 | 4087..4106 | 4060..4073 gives -0.8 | 179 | 152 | 167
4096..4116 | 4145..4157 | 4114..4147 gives -2.0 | 147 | 164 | 157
